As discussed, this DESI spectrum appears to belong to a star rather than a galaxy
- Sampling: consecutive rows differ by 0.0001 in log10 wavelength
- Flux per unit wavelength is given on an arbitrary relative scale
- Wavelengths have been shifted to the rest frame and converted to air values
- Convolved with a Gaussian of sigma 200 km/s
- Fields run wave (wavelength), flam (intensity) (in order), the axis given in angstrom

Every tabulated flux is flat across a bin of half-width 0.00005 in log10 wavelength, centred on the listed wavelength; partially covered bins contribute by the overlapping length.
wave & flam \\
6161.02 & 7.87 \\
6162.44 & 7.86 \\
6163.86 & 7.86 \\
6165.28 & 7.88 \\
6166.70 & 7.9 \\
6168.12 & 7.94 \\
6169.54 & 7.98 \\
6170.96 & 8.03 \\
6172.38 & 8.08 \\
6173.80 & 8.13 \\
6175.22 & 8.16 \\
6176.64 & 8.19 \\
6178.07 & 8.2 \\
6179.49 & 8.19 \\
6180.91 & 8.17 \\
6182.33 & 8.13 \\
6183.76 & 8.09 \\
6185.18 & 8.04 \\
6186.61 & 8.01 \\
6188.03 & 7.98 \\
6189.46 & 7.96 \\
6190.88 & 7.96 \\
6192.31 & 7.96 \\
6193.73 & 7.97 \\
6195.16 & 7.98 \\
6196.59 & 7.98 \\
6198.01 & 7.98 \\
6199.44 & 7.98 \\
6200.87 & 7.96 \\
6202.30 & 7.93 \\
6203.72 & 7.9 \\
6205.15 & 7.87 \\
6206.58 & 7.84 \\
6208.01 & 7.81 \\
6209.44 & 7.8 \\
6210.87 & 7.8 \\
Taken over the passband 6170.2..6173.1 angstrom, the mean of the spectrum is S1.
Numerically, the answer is 8.06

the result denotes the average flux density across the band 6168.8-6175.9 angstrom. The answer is 8.08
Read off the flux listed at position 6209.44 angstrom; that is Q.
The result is 7.8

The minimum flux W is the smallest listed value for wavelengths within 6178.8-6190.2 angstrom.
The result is 7.96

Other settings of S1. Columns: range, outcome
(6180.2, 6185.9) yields 8.1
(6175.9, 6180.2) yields 8.19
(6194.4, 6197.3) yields 7.97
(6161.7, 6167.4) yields 7.87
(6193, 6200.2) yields 7.98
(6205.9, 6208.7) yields 7.82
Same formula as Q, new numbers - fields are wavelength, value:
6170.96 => 8.03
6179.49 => 8.19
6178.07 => 8.2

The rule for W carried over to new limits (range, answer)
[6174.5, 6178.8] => 8.16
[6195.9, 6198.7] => 7.98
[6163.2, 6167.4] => 7.86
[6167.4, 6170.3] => 7.94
